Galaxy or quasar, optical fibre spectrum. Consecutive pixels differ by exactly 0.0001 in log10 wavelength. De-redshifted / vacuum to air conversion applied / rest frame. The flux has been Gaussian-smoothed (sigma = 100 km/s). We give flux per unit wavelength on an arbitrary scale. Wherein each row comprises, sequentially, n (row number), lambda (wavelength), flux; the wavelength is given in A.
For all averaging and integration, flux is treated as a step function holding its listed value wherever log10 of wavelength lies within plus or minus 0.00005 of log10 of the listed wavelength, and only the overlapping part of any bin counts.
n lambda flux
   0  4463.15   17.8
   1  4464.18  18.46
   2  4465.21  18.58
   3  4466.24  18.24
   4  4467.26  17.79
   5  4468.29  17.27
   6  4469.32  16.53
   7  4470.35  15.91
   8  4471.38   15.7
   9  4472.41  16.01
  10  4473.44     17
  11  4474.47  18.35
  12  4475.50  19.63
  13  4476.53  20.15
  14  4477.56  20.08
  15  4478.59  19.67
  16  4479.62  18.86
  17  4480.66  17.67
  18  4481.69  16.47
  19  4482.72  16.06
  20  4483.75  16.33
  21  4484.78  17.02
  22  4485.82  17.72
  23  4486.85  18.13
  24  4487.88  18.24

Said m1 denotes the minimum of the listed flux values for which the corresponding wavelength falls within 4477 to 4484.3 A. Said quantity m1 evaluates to 16.06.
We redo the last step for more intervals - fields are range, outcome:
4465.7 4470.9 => 15.91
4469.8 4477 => 15.7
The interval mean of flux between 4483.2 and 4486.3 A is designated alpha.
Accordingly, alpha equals 17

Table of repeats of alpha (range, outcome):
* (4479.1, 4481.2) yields 18.2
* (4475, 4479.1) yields 19.9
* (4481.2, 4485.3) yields 16.5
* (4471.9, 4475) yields 17.1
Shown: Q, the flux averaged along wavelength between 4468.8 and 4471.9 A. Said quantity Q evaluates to 16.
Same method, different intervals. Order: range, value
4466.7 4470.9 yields 16.9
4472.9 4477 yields 18.8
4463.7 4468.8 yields 18.1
